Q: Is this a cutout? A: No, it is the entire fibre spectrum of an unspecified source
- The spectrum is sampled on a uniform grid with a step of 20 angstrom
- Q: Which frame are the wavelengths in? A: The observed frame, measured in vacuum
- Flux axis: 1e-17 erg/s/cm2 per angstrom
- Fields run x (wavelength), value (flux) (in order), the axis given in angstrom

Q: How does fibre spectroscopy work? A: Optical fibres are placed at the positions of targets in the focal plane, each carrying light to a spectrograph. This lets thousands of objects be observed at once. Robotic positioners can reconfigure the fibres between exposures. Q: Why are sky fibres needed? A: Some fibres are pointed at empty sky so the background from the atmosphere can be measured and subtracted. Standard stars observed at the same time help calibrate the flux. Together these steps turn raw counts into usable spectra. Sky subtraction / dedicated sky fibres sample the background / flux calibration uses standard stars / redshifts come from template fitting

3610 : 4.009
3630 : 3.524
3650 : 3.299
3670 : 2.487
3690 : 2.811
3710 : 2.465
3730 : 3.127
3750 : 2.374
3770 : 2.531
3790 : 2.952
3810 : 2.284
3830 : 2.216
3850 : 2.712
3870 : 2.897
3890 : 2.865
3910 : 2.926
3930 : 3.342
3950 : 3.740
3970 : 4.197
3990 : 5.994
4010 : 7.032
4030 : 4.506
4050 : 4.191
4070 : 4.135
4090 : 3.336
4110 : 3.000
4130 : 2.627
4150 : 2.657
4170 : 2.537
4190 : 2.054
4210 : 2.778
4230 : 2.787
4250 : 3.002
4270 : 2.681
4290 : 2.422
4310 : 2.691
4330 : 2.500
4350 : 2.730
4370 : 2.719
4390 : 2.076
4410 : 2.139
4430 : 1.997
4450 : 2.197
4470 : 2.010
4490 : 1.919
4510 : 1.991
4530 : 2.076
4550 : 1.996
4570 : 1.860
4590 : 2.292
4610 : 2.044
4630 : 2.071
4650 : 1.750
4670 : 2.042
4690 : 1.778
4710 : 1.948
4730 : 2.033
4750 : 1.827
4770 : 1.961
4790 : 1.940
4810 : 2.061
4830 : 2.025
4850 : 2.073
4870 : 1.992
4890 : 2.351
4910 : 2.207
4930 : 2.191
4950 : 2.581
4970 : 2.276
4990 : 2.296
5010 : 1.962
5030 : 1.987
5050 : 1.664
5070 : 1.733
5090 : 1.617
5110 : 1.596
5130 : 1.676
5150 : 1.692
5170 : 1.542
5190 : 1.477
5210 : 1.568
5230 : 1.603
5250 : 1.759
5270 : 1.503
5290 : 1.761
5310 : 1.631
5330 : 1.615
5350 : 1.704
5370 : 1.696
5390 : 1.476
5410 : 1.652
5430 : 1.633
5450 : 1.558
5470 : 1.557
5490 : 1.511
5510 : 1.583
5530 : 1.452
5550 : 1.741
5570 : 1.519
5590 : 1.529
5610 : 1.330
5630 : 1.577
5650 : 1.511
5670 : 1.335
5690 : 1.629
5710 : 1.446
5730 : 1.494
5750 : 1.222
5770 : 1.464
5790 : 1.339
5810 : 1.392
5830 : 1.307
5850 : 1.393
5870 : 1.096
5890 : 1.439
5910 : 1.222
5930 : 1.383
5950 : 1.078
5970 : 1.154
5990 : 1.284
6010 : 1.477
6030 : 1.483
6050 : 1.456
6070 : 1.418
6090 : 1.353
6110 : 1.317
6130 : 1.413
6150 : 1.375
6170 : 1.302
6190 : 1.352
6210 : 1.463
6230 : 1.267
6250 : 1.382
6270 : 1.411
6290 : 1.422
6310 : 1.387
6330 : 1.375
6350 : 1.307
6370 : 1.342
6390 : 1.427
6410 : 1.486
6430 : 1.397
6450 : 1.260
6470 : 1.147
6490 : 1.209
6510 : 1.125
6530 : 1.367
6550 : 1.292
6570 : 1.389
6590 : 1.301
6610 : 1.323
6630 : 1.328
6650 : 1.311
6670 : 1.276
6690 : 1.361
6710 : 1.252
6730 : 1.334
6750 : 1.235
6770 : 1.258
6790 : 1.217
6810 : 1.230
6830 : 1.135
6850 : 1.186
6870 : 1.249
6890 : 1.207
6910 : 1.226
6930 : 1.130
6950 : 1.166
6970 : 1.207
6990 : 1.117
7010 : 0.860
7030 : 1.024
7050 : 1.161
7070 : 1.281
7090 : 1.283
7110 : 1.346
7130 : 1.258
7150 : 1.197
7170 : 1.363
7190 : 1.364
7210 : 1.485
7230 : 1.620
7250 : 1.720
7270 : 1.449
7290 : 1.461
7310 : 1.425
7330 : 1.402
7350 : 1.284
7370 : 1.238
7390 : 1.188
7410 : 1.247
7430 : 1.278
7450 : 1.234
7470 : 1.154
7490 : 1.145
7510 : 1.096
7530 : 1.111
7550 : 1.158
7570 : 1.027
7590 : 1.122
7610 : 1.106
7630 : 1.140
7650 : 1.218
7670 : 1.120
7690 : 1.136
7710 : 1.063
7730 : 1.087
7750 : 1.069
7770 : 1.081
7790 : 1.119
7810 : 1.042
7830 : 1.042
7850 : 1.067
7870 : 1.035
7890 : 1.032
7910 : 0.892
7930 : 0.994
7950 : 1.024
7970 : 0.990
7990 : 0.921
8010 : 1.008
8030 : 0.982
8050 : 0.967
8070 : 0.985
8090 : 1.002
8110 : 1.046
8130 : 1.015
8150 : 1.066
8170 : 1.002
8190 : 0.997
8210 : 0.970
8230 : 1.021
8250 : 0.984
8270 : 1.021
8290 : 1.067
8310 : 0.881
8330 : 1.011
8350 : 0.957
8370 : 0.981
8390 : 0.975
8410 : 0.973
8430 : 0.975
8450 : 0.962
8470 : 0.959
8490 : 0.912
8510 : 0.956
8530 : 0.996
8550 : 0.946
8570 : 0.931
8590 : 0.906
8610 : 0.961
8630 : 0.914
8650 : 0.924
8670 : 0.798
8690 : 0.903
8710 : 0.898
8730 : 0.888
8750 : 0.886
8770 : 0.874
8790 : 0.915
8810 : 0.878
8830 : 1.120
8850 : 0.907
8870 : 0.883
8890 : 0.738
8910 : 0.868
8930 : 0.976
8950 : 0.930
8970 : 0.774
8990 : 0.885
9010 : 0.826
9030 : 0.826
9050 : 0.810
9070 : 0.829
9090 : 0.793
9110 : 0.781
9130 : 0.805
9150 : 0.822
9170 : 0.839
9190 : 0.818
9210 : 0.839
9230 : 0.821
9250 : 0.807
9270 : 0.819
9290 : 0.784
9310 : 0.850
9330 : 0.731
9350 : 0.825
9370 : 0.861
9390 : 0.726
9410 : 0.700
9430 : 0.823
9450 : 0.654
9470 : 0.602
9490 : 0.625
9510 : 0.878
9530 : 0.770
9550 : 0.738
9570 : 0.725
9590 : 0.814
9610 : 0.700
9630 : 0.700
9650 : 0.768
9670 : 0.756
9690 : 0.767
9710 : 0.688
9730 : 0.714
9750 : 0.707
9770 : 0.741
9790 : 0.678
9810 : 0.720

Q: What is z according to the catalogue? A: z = 1.59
